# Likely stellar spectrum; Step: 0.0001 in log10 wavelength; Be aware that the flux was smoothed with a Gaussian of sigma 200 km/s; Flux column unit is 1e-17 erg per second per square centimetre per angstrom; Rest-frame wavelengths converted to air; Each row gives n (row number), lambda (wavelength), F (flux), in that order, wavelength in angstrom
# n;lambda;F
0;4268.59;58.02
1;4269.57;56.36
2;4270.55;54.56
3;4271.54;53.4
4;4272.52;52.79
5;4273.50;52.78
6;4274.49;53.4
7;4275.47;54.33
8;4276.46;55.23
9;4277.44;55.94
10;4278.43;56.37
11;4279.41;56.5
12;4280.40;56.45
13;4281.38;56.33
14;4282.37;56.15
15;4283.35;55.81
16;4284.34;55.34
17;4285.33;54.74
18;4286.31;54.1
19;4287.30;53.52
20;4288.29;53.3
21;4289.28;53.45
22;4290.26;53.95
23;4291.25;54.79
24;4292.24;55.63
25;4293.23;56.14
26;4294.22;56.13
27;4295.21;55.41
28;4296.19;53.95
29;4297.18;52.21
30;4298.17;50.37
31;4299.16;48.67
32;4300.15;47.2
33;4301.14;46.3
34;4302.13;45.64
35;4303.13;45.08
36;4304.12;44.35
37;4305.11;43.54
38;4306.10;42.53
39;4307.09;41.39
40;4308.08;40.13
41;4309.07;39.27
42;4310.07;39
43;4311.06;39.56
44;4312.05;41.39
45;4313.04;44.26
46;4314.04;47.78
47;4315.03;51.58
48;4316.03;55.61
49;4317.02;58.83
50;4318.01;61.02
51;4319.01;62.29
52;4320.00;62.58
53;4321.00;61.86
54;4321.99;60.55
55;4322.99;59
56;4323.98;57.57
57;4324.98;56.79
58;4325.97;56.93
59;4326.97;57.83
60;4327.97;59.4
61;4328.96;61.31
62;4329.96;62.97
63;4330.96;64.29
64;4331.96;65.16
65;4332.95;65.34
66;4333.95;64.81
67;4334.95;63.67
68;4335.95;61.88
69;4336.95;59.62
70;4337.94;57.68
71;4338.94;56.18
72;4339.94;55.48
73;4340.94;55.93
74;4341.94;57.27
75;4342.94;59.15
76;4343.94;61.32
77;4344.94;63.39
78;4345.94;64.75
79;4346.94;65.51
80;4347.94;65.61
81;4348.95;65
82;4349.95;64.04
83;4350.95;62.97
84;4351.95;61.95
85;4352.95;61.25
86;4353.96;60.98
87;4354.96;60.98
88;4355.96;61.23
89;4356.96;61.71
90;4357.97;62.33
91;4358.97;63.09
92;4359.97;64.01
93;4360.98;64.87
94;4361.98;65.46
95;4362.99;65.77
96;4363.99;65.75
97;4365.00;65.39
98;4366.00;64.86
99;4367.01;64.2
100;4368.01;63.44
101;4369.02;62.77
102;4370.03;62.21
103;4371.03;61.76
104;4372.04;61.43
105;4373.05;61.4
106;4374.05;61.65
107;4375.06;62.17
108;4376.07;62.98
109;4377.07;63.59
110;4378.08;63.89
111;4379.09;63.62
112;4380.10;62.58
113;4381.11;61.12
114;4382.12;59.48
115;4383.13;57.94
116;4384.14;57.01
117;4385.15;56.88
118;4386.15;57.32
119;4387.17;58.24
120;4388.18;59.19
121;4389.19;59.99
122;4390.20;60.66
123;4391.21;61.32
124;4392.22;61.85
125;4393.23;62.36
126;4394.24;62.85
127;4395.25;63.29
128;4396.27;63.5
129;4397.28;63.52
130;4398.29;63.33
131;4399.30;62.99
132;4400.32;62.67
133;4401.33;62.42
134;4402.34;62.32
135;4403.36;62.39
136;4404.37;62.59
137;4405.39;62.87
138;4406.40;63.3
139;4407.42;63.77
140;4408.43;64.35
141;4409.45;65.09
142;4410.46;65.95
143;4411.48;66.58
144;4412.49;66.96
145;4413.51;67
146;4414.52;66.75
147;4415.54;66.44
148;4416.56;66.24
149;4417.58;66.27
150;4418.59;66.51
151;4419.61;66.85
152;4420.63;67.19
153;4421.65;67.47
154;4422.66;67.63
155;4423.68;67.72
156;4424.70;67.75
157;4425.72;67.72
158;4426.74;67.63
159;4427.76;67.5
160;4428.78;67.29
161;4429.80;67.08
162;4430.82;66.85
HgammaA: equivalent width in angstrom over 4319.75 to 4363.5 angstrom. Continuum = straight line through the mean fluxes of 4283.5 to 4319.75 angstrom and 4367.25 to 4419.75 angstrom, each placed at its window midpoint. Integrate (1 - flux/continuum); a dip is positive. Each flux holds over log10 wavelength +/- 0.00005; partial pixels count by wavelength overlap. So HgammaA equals -4.7 angstrom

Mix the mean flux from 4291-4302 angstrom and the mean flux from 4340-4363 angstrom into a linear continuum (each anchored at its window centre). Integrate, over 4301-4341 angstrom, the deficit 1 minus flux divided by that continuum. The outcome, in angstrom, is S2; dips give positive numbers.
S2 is 1.9 angstrom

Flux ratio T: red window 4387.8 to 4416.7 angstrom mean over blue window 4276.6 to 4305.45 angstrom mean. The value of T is 1.20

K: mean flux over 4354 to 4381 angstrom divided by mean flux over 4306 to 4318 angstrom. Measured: 1.38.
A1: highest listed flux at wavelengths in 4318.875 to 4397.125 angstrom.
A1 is 65.77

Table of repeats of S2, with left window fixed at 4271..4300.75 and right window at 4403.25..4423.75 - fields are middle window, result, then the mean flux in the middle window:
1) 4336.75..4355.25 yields -0.44 angstrom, 61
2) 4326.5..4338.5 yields -0.74 angstrom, 62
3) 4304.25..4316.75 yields 2.72 angstrom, 44.1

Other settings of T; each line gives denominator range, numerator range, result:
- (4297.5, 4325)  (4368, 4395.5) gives 1.23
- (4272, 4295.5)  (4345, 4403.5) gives 1.14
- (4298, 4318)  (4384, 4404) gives 1.34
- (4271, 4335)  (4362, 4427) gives 1.18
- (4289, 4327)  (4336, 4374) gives 1.21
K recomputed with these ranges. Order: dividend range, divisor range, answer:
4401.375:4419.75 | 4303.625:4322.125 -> 1.32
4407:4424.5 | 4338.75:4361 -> 1.08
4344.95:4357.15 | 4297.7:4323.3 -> 1.28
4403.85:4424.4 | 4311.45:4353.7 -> 1.11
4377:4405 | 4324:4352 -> 1.00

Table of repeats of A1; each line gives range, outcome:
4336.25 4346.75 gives 64.75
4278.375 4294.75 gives 56.5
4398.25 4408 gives 63.77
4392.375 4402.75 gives 63.52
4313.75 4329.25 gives 62.58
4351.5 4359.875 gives 63.09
